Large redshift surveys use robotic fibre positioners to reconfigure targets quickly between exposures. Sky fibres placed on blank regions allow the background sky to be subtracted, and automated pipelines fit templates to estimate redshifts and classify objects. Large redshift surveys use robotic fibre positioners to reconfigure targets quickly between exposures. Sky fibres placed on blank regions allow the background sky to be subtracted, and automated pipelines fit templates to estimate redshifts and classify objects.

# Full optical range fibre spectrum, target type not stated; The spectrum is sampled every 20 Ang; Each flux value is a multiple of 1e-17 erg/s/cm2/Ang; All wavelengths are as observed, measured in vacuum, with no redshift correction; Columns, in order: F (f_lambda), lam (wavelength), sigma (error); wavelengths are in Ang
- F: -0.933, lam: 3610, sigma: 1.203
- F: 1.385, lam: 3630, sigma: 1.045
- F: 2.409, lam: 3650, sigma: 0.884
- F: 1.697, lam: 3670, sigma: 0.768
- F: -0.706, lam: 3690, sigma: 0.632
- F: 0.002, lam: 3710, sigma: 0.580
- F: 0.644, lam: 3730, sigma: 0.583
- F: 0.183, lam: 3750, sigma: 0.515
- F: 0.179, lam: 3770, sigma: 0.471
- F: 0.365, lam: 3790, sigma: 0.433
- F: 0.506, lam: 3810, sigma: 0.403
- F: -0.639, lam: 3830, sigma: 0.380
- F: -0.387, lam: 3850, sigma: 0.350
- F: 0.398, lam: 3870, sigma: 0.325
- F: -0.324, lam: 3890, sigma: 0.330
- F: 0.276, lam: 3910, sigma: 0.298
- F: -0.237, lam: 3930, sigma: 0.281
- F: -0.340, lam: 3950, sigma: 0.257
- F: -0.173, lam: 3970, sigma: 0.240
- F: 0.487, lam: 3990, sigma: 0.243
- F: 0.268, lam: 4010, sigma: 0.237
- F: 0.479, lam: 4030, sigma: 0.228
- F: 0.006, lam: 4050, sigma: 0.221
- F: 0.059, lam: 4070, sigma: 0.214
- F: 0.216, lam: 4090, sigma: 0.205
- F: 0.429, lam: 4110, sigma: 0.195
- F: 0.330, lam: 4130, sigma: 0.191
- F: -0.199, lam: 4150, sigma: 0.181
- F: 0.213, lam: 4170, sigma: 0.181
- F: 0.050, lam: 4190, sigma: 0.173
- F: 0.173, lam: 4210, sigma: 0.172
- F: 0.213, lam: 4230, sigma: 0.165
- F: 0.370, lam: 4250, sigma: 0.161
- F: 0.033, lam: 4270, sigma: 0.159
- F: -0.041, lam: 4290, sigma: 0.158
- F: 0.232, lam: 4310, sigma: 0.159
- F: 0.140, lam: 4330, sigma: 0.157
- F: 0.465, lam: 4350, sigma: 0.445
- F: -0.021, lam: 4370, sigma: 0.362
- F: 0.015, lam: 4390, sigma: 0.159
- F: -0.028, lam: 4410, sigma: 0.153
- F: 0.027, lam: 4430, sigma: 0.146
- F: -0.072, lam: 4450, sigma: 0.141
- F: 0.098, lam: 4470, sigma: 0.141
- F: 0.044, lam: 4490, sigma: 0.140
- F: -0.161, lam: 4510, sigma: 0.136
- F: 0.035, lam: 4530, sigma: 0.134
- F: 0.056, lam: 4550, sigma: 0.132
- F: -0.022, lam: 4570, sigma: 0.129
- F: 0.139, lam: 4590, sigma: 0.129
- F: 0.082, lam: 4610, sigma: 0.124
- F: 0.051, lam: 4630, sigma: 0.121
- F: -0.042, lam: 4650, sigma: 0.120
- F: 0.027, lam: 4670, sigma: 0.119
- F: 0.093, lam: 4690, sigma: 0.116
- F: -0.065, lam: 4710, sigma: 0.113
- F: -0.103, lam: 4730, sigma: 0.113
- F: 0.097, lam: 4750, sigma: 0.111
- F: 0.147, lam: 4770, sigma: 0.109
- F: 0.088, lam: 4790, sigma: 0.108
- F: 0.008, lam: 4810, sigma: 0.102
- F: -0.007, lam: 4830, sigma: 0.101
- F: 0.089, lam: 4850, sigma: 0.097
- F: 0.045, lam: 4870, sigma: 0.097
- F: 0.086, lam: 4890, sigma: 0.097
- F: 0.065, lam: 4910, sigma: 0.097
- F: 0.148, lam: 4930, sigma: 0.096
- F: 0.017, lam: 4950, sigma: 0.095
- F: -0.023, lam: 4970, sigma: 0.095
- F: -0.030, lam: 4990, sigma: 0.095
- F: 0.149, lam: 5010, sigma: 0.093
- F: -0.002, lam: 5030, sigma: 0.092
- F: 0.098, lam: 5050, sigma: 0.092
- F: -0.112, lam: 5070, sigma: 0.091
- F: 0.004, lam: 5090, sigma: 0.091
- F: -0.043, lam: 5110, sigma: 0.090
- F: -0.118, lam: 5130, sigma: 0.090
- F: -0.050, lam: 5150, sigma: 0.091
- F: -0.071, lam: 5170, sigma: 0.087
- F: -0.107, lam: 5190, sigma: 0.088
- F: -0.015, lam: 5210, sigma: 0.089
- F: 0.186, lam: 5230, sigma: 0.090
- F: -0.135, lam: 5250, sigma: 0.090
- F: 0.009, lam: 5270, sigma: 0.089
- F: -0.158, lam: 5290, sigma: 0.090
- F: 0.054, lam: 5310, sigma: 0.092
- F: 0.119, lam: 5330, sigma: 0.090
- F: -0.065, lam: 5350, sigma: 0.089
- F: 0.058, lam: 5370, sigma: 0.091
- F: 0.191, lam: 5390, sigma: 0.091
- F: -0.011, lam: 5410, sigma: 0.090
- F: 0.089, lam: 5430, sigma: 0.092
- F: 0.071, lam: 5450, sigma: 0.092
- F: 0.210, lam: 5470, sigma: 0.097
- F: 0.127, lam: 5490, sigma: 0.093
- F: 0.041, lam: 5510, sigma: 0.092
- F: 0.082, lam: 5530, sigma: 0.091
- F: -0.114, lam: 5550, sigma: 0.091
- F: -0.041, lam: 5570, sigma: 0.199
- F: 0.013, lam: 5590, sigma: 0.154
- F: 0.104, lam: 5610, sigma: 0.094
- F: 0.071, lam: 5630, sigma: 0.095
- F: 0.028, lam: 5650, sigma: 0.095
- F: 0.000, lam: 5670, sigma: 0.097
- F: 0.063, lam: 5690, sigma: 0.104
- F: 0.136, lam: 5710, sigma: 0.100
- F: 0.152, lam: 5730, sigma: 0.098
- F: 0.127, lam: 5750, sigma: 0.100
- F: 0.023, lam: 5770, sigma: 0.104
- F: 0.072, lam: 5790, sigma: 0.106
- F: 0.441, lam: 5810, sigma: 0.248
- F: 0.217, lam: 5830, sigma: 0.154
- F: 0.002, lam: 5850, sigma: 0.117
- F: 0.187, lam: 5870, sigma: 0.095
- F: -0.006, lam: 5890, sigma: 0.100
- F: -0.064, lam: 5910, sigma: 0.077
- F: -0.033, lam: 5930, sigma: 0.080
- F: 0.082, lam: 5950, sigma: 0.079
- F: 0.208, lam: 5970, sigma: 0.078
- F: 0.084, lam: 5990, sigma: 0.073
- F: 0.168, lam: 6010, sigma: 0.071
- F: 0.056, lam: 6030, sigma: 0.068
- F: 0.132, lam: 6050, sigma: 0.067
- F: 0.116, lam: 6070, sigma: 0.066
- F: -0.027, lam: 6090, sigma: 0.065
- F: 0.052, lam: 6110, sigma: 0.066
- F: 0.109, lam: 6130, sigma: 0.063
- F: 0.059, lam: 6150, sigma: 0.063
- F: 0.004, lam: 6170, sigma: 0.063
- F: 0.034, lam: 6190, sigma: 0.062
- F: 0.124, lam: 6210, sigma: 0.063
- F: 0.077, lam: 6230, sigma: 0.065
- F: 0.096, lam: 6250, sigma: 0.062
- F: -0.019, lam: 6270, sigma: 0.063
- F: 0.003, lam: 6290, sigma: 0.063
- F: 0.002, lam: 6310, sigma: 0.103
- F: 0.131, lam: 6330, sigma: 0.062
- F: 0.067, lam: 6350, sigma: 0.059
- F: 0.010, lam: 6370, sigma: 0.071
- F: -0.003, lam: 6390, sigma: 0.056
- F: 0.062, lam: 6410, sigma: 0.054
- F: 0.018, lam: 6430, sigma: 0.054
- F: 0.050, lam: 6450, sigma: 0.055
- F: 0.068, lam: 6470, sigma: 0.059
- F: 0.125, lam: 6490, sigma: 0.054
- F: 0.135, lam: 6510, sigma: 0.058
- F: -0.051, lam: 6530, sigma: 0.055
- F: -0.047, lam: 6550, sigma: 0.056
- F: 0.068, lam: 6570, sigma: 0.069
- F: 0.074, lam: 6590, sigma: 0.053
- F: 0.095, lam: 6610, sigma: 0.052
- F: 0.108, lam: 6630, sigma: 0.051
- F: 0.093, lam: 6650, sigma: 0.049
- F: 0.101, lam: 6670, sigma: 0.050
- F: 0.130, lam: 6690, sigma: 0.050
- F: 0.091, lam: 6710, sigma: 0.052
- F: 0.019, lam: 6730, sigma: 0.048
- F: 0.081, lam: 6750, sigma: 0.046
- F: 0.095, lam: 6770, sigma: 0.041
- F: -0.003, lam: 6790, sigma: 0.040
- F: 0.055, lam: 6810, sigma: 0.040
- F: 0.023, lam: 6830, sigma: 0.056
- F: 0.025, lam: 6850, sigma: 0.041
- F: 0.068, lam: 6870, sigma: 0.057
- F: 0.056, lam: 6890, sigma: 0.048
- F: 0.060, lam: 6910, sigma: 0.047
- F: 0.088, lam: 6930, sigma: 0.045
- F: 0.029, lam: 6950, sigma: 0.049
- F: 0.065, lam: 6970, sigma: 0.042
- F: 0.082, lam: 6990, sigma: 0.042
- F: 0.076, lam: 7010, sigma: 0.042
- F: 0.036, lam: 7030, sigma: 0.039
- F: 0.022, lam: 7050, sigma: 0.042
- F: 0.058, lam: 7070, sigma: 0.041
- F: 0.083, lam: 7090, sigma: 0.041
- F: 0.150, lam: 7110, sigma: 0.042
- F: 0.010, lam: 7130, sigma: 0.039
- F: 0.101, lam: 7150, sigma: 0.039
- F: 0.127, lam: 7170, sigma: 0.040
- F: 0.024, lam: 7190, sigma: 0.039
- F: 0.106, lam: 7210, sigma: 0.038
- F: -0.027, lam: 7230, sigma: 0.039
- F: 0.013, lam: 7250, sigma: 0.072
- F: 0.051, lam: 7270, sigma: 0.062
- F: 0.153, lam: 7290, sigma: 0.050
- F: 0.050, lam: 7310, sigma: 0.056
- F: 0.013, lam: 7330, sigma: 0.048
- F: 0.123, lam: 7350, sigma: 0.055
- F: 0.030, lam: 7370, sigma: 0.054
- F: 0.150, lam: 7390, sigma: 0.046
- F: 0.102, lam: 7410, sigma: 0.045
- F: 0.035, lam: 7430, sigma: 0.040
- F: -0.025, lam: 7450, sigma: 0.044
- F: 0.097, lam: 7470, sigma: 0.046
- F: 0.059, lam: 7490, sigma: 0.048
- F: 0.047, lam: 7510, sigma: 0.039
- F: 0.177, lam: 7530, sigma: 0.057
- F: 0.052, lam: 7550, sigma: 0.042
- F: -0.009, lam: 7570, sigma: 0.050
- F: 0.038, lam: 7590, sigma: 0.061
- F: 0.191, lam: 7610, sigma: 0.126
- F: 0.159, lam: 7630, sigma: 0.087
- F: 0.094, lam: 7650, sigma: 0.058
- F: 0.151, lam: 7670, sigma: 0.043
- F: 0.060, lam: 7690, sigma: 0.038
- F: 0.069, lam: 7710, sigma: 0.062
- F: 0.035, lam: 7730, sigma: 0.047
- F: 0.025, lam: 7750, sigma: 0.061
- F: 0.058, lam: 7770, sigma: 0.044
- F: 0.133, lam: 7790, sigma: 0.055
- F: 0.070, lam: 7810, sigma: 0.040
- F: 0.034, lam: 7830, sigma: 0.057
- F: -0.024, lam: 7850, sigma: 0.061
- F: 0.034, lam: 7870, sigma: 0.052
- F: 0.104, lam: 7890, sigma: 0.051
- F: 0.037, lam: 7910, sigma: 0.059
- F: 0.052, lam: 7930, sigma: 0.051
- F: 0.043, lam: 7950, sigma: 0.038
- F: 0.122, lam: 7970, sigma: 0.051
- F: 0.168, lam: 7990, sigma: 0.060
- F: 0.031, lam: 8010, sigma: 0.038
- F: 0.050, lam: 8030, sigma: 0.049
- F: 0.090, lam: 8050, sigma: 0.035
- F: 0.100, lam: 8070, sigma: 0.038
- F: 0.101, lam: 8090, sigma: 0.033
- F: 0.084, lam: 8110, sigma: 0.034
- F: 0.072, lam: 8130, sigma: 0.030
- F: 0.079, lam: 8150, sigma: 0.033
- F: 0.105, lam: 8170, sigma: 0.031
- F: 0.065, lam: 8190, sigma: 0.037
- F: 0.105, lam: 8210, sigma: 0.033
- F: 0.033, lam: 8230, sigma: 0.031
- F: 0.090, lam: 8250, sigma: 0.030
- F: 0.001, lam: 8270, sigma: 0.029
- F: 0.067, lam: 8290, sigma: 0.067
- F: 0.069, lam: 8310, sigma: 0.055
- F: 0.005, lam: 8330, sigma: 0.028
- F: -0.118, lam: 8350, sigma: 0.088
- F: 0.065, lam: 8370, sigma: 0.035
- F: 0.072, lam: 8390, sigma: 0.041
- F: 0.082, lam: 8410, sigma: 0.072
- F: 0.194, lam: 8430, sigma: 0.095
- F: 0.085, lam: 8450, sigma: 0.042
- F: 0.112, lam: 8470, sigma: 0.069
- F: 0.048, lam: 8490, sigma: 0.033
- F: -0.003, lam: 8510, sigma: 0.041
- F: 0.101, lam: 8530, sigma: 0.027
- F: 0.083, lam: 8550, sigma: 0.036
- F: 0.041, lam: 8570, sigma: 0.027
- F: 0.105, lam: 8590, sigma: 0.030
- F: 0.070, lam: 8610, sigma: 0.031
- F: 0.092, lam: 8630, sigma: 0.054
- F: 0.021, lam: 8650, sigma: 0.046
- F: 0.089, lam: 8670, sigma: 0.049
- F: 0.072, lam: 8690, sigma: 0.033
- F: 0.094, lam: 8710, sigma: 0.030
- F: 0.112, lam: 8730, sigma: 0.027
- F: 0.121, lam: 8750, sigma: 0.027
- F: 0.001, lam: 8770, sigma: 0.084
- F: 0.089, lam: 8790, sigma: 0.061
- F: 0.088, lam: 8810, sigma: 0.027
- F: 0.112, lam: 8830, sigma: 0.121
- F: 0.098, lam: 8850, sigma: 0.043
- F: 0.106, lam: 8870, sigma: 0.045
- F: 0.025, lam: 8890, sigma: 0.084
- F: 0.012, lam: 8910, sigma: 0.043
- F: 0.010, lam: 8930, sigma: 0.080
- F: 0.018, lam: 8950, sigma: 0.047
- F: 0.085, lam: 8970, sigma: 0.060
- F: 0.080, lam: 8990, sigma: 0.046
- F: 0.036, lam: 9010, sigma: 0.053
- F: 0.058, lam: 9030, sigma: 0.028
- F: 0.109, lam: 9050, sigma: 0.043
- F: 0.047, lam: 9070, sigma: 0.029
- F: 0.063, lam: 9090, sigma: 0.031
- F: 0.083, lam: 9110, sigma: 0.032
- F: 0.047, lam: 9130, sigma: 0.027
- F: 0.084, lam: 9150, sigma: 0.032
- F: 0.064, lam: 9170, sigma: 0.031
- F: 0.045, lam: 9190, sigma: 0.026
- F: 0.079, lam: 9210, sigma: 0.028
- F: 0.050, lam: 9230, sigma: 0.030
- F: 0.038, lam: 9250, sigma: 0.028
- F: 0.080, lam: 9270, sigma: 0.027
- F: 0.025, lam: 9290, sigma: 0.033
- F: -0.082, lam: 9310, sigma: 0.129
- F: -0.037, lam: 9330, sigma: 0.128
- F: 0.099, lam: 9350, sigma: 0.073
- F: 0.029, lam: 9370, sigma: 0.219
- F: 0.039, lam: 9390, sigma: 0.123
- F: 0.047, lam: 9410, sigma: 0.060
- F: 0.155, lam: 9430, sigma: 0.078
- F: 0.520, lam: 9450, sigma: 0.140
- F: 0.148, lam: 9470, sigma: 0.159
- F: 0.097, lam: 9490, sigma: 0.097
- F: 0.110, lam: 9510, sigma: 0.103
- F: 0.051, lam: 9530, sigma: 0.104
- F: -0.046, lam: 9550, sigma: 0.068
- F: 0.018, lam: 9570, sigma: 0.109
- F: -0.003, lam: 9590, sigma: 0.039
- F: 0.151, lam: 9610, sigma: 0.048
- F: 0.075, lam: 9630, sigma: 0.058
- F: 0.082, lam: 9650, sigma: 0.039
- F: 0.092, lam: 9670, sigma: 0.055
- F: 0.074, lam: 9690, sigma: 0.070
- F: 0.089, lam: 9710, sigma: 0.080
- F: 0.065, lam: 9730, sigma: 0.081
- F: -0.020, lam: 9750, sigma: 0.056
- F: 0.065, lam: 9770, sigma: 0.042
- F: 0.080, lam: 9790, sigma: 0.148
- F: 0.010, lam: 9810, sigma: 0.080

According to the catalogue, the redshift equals 0.33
